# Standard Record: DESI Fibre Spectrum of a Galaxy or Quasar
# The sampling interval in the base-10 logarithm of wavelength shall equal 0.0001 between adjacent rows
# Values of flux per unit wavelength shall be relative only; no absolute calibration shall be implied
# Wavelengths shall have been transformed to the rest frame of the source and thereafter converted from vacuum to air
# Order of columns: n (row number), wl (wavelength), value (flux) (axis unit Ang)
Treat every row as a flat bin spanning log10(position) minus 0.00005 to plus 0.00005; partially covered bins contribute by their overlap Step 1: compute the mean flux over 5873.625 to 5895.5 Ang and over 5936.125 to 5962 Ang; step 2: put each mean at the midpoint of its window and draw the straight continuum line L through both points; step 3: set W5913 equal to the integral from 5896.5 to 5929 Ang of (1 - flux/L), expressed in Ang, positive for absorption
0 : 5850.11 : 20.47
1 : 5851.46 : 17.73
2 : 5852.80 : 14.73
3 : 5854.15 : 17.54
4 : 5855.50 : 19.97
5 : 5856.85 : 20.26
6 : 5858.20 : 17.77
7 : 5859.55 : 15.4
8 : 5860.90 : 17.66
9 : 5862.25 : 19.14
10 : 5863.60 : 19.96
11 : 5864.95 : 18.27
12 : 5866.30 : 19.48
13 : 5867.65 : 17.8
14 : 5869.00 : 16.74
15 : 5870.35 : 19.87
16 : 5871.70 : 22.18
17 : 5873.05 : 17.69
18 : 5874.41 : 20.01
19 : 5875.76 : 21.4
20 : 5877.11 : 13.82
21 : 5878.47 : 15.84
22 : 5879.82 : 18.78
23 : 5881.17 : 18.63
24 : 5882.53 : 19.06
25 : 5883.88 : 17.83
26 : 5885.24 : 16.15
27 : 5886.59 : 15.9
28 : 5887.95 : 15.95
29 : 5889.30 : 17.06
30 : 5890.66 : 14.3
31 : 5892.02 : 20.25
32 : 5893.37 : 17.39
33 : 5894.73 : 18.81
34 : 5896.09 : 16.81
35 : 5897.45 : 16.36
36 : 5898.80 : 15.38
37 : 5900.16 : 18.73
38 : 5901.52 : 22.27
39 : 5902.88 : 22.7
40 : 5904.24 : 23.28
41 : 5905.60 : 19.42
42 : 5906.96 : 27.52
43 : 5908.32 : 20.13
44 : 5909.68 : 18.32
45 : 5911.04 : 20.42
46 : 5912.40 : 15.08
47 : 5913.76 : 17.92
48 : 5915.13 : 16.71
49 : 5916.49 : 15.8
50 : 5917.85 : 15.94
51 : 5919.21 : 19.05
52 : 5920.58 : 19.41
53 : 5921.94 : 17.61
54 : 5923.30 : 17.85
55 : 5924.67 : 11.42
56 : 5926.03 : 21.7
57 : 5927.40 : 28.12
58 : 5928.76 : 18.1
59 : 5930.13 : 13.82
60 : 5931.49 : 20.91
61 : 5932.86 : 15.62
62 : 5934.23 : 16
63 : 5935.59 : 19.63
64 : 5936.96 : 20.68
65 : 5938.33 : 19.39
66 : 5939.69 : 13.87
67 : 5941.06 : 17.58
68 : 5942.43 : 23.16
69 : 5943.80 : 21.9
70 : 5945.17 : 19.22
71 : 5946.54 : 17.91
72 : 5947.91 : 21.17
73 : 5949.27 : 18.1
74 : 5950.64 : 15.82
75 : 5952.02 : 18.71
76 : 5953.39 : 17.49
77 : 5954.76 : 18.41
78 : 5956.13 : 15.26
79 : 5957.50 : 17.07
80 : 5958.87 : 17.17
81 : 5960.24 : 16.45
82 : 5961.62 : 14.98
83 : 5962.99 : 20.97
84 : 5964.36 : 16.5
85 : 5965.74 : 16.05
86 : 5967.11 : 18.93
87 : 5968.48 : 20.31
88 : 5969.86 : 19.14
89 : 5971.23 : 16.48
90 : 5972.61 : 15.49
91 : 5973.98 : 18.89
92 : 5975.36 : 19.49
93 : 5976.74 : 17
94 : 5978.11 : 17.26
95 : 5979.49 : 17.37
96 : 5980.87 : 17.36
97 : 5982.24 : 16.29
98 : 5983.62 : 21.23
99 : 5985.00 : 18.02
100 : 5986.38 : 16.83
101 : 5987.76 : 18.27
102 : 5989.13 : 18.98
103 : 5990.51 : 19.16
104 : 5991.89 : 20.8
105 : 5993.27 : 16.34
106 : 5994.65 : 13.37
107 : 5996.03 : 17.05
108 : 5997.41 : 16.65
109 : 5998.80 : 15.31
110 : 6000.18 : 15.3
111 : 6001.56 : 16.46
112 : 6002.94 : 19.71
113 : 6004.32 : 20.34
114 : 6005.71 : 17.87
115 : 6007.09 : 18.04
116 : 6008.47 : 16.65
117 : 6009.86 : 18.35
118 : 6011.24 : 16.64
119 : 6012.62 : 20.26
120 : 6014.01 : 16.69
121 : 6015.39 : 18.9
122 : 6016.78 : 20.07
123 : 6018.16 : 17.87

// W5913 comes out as -2.4 Ang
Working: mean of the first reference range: 17.6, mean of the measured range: 19.1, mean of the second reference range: 18.2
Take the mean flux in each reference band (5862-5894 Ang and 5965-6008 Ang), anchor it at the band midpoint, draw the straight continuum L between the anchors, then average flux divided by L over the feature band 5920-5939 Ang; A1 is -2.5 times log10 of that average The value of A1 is -0.04 mag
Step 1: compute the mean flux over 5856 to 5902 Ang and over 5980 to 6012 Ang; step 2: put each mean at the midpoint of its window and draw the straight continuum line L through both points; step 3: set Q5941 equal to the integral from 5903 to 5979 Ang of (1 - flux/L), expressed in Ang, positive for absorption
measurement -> -2.5 Ang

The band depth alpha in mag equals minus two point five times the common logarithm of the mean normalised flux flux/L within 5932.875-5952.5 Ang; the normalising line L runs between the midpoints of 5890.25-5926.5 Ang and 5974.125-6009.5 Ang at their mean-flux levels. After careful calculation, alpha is -0.029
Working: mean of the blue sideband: 18.6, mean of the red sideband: 17.7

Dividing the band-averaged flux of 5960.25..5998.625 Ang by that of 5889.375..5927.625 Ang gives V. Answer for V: 0.94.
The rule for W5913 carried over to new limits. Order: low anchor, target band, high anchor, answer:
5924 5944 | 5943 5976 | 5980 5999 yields 0.4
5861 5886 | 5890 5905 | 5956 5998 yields -0.4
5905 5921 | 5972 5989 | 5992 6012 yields -0.3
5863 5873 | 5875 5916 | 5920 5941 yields 0.7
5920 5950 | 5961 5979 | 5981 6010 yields 0.3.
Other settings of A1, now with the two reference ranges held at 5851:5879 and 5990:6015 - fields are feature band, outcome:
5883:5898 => 0.07 mag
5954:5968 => 0.03 mag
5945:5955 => -0.03 mag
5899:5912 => -0.17 mag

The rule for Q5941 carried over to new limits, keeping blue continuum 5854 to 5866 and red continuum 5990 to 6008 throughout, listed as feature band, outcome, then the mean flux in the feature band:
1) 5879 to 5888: 0.38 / 17.6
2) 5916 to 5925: 0.53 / 17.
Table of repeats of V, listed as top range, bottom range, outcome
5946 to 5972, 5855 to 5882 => 0.96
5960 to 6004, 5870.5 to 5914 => 0.95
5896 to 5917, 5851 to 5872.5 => 1.05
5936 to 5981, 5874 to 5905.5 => 1.00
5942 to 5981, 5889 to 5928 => 0.96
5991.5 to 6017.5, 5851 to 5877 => 0.95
